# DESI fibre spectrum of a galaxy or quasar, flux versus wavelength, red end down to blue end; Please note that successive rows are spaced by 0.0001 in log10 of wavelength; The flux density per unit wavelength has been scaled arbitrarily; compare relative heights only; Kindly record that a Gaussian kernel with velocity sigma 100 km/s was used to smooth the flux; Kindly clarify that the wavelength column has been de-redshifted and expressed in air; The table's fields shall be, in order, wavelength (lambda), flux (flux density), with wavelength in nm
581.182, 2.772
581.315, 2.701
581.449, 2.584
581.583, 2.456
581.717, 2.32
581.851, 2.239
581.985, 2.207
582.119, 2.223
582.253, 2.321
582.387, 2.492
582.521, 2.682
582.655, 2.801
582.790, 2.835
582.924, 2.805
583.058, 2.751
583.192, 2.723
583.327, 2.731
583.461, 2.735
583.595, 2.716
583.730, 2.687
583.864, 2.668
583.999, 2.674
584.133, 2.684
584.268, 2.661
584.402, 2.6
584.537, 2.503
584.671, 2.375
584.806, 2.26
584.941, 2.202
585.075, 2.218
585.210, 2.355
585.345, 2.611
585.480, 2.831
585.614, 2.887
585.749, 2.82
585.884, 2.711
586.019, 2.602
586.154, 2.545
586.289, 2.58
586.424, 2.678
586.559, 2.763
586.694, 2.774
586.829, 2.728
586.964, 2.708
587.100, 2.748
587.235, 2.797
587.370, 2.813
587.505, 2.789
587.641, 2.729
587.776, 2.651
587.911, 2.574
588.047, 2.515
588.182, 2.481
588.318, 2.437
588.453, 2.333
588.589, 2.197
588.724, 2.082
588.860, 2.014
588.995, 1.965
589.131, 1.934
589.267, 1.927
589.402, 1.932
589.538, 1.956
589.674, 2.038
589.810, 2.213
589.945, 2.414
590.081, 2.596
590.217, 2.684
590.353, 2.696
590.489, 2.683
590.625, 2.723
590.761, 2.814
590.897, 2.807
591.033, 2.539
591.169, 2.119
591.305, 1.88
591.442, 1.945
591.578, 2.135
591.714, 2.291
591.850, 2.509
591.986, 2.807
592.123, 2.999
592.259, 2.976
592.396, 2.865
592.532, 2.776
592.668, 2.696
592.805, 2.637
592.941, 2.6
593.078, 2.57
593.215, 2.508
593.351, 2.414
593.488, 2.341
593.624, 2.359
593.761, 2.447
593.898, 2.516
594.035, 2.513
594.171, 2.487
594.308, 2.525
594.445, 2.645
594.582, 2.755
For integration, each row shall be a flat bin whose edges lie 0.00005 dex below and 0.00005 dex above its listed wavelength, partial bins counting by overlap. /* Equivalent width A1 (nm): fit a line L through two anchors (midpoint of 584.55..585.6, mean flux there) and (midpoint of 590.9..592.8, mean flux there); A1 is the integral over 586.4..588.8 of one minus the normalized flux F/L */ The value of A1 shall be -0.13 nm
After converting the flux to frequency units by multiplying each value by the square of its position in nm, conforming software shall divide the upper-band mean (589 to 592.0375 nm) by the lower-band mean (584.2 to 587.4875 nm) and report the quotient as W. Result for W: 0.9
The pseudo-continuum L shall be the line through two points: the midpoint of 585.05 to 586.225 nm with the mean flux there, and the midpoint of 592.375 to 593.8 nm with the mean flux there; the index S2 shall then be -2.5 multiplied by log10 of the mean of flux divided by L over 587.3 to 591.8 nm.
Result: 0.10 mag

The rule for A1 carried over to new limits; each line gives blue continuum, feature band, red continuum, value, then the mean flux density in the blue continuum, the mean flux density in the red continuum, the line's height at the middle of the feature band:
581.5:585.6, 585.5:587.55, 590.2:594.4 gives -0.148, 2.55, 2.54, 2.55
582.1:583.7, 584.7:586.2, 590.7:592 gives 0.016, 2.66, 2.37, 2.57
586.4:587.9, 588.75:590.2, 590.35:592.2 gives 0.267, 2.74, 2.49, 2.6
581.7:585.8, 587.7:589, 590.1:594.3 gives 0.108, 2.57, 2.54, 2.56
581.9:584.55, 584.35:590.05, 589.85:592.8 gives 0.303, 2.62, 2.57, 2.6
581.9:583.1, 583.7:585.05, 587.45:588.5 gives 0.023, 2.56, 2.56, 2.56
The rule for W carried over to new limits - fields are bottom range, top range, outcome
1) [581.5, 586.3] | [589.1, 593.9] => 0.98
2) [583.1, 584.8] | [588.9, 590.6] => 0.88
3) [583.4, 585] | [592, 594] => 1.05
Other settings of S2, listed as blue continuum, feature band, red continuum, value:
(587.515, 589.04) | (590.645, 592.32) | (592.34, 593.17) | 0.05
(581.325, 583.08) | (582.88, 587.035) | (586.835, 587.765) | 0.01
